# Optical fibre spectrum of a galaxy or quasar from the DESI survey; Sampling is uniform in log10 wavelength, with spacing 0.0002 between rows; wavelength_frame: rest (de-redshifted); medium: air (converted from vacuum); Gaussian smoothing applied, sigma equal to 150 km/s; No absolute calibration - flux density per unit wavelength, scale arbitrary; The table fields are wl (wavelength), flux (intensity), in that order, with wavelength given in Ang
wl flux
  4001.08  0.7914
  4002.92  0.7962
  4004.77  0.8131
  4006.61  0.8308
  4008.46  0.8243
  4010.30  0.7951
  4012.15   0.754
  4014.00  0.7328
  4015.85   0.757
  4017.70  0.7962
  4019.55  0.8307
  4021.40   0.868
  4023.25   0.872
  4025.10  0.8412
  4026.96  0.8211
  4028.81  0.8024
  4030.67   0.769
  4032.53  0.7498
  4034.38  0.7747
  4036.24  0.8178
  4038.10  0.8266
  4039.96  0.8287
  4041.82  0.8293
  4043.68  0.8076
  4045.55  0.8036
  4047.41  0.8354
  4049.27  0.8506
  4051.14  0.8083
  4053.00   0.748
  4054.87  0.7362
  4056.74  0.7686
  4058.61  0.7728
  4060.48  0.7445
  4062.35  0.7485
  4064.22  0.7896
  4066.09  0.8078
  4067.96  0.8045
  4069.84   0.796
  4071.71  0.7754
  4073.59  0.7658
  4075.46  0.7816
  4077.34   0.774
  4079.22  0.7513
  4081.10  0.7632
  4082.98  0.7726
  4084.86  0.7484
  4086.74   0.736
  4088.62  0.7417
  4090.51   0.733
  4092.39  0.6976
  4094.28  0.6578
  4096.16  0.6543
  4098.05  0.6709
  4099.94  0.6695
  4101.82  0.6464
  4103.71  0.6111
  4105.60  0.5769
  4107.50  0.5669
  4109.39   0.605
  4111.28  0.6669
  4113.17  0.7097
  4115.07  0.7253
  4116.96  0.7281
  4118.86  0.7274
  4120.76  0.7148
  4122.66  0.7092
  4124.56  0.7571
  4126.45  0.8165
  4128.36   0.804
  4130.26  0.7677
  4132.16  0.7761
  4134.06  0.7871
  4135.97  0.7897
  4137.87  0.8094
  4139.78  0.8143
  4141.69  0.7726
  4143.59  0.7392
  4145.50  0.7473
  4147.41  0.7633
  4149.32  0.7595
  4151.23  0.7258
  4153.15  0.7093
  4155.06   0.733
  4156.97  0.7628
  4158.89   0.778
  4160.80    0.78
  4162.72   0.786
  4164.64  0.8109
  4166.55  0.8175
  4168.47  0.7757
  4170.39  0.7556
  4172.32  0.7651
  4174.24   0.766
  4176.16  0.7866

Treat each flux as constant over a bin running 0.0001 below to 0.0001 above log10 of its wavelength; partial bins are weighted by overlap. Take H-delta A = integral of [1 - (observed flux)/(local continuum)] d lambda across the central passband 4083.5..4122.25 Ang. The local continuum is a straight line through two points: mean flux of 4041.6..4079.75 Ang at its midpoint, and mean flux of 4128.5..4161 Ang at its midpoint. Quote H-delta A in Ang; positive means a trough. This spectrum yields 4.7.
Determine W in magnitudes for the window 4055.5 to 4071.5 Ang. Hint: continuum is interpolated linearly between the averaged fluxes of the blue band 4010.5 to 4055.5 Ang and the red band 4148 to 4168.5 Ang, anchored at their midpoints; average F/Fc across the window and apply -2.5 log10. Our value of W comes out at 0.02 mag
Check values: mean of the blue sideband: 0.803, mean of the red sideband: 0.767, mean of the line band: 0.778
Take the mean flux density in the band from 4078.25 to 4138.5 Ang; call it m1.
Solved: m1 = 0.715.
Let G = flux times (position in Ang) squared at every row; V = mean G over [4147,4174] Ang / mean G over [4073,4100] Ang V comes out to 1.1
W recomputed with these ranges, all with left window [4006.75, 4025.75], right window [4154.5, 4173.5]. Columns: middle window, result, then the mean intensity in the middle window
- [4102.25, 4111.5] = 0.29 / 0.603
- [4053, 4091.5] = 0.04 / 0.765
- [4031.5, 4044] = 0.00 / 0.805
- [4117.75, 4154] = 0.03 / 0.762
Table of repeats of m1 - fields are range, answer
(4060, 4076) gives 0.781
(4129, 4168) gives 0.772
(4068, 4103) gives 0.731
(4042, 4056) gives 0.8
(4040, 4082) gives 0.786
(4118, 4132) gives 0.758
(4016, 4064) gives 0.801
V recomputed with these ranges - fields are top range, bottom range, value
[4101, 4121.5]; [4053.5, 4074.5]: 0.88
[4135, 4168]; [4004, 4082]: 1.02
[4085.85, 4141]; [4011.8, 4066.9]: 0.93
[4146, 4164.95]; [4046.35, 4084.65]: 1.02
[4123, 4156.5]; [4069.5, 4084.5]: 1.03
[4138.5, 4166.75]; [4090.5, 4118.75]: 1.19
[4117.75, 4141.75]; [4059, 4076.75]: 1.02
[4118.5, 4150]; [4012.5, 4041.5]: 1.01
